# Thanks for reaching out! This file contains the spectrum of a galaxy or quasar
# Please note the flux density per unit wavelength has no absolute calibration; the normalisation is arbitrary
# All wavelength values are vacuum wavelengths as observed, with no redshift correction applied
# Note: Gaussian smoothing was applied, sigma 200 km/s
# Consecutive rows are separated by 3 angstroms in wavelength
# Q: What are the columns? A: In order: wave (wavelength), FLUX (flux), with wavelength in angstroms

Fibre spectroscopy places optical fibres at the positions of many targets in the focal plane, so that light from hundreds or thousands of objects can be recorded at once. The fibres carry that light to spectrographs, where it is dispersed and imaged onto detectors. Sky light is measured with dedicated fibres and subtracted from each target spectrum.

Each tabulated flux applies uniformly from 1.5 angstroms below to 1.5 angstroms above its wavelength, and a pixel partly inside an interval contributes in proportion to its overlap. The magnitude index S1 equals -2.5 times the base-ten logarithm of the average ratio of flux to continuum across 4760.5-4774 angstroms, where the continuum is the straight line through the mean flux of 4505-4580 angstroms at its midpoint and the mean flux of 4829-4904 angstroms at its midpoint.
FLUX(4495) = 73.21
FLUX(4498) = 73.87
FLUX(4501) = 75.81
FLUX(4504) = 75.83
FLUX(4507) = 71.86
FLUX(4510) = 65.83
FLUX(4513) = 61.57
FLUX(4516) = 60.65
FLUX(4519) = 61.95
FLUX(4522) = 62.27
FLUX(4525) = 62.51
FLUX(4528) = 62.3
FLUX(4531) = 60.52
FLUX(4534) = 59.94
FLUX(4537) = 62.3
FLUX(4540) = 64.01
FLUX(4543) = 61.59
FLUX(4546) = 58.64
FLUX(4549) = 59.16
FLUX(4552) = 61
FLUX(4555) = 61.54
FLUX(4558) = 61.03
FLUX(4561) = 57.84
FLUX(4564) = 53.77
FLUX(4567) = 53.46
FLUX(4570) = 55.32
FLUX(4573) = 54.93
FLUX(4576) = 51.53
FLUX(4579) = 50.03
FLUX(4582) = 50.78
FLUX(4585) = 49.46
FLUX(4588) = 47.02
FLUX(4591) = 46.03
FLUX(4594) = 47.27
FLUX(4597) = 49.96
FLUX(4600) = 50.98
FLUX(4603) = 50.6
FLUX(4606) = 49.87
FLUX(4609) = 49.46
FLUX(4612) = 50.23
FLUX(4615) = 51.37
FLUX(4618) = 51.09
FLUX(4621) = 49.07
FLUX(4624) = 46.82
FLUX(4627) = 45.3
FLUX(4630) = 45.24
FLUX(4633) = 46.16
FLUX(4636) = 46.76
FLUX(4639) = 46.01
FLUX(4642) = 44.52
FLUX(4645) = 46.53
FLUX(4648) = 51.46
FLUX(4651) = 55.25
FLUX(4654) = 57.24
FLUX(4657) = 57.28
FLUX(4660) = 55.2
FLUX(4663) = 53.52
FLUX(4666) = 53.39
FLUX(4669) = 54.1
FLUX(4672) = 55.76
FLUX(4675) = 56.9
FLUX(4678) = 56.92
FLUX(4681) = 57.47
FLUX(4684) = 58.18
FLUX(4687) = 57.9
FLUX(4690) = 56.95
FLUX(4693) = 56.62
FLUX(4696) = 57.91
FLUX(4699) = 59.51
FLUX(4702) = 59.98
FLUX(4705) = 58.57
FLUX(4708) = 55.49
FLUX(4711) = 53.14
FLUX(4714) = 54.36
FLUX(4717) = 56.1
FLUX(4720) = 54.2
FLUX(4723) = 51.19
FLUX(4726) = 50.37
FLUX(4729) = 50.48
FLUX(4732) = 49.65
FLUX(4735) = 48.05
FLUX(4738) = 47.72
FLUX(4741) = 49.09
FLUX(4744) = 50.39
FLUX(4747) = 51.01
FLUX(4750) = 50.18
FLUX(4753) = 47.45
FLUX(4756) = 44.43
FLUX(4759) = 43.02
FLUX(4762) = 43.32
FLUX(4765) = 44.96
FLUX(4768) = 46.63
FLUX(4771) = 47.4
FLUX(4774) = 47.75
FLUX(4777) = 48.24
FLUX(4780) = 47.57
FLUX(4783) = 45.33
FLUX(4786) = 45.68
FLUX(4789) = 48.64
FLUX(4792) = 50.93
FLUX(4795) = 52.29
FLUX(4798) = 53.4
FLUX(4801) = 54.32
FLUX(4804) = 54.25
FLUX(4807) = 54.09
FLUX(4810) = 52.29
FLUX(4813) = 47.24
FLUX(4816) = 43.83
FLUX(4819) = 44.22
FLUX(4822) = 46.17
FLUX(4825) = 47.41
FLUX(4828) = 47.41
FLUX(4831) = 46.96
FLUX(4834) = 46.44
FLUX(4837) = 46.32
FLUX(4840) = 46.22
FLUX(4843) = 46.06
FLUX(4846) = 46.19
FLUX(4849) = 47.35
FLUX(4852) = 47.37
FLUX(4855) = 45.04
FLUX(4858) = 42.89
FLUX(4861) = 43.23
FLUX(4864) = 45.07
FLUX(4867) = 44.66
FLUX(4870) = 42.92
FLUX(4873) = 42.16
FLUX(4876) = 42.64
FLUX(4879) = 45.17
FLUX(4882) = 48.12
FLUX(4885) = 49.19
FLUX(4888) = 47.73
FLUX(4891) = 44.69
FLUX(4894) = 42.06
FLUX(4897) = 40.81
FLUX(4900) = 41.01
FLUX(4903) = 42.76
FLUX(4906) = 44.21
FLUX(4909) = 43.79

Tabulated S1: 0.08 mag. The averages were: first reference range 60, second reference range 45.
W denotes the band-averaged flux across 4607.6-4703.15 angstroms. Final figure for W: 52.8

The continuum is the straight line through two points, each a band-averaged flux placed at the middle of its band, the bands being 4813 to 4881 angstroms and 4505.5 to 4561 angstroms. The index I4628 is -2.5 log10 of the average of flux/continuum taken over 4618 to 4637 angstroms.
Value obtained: 0.21 mag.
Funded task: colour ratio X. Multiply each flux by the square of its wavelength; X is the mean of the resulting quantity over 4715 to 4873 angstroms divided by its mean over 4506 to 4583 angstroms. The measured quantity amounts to 0.90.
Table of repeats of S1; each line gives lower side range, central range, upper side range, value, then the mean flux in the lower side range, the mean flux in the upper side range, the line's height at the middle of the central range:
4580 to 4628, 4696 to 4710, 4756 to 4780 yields -0.23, 49.1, 45.9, 47.2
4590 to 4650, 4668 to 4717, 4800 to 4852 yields -0.18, 48.3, 48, 48.2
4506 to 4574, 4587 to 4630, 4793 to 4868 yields 0.18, 60.6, 47.7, 57.5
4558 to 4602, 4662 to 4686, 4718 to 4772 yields -0.13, 51.6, 48.4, 49.8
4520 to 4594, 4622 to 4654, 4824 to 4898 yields 0.12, 56.8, 45.4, 53.8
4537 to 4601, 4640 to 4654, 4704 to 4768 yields 0.05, 54.8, 50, 52.5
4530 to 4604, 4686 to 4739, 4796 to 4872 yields -0.07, 55.1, 47.3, 50.8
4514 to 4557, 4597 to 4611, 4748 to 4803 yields 0.15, 61.3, 48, 57.5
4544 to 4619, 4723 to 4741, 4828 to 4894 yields -0.01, 53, 45.5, 48.9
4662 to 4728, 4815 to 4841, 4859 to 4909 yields 0.03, 55.8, 44.1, 47.6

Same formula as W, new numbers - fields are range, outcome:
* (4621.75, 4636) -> 46.1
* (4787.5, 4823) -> 50.2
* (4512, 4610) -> 56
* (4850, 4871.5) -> 44.5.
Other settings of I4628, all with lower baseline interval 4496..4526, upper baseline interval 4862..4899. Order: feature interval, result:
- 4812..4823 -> 0.07 mag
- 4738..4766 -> 0.12 mag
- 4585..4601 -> 0.28 mag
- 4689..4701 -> -0.04 mag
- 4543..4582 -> 0.14 mag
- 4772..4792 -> 0.07 mag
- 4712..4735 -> 0.04 mag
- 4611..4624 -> 0.21 mag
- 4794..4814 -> -0.07 mag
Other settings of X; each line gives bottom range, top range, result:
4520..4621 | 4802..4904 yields 0.94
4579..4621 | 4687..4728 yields 1.18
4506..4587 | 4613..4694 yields 0.93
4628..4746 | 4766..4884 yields 0.94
